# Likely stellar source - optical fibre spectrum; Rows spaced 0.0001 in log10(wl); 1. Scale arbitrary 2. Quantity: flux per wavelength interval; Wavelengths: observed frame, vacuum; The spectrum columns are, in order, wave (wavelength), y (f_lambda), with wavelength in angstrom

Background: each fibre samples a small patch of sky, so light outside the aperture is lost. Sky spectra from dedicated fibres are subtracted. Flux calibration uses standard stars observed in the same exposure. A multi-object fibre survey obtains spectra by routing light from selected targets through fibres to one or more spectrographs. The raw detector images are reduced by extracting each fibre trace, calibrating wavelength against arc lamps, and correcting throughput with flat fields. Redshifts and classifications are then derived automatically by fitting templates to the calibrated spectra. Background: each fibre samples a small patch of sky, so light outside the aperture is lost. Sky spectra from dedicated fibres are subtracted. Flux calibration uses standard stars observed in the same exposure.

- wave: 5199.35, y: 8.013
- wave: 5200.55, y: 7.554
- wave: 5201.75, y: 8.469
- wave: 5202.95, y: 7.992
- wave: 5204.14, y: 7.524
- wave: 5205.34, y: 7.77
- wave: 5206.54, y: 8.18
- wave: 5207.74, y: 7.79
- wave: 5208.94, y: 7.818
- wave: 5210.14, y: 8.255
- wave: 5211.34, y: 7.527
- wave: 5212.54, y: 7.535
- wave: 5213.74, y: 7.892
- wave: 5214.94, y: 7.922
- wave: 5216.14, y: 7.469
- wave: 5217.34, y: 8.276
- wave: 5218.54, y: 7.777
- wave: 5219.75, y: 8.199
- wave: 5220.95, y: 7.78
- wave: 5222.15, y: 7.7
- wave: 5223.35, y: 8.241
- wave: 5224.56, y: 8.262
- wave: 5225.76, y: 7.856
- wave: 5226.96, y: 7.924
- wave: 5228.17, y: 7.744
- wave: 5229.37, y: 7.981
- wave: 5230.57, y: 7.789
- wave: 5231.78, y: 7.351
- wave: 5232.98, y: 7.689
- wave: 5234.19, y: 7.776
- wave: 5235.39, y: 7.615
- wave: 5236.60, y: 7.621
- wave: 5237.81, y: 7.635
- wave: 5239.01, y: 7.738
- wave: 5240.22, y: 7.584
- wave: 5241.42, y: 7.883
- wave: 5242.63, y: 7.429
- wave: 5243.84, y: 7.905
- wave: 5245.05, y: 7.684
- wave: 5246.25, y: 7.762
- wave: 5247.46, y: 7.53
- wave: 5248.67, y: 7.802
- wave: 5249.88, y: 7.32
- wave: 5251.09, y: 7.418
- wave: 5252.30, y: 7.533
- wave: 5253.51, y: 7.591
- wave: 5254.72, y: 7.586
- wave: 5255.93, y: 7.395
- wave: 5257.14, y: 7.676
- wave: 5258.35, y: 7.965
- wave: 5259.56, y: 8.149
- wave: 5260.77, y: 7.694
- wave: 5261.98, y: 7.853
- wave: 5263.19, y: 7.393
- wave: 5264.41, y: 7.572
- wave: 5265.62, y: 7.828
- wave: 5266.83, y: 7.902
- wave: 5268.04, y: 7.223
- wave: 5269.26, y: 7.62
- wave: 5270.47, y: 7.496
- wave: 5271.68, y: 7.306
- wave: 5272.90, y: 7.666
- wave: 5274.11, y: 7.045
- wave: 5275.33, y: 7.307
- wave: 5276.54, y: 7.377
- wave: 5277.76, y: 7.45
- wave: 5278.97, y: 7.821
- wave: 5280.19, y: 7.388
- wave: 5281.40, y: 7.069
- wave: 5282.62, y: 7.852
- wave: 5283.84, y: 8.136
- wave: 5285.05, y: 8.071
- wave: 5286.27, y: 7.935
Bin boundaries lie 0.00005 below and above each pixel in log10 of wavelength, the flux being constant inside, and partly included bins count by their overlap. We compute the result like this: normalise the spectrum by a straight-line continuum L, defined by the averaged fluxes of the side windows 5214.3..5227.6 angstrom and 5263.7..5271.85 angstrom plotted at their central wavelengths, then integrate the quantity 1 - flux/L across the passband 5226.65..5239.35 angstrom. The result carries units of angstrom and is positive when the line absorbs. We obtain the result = 0.23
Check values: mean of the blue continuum 7.94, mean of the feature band 7.71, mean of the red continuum 7.58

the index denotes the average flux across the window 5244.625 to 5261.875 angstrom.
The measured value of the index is 7.66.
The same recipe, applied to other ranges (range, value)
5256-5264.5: 7.74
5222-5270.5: 7.7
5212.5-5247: 7.8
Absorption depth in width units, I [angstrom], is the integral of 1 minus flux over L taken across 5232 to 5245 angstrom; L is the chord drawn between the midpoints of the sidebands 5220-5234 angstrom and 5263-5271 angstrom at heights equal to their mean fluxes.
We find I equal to 0.2 angstrom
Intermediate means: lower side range 7.86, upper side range 7.58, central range 7.68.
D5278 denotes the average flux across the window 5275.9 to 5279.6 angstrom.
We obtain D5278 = 7.55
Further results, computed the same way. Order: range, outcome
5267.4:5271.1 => 7.46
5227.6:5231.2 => 7.84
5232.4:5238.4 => 7.66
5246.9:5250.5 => 7.54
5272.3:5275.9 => 7.34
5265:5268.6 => 7.67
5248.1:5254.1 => 7.53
